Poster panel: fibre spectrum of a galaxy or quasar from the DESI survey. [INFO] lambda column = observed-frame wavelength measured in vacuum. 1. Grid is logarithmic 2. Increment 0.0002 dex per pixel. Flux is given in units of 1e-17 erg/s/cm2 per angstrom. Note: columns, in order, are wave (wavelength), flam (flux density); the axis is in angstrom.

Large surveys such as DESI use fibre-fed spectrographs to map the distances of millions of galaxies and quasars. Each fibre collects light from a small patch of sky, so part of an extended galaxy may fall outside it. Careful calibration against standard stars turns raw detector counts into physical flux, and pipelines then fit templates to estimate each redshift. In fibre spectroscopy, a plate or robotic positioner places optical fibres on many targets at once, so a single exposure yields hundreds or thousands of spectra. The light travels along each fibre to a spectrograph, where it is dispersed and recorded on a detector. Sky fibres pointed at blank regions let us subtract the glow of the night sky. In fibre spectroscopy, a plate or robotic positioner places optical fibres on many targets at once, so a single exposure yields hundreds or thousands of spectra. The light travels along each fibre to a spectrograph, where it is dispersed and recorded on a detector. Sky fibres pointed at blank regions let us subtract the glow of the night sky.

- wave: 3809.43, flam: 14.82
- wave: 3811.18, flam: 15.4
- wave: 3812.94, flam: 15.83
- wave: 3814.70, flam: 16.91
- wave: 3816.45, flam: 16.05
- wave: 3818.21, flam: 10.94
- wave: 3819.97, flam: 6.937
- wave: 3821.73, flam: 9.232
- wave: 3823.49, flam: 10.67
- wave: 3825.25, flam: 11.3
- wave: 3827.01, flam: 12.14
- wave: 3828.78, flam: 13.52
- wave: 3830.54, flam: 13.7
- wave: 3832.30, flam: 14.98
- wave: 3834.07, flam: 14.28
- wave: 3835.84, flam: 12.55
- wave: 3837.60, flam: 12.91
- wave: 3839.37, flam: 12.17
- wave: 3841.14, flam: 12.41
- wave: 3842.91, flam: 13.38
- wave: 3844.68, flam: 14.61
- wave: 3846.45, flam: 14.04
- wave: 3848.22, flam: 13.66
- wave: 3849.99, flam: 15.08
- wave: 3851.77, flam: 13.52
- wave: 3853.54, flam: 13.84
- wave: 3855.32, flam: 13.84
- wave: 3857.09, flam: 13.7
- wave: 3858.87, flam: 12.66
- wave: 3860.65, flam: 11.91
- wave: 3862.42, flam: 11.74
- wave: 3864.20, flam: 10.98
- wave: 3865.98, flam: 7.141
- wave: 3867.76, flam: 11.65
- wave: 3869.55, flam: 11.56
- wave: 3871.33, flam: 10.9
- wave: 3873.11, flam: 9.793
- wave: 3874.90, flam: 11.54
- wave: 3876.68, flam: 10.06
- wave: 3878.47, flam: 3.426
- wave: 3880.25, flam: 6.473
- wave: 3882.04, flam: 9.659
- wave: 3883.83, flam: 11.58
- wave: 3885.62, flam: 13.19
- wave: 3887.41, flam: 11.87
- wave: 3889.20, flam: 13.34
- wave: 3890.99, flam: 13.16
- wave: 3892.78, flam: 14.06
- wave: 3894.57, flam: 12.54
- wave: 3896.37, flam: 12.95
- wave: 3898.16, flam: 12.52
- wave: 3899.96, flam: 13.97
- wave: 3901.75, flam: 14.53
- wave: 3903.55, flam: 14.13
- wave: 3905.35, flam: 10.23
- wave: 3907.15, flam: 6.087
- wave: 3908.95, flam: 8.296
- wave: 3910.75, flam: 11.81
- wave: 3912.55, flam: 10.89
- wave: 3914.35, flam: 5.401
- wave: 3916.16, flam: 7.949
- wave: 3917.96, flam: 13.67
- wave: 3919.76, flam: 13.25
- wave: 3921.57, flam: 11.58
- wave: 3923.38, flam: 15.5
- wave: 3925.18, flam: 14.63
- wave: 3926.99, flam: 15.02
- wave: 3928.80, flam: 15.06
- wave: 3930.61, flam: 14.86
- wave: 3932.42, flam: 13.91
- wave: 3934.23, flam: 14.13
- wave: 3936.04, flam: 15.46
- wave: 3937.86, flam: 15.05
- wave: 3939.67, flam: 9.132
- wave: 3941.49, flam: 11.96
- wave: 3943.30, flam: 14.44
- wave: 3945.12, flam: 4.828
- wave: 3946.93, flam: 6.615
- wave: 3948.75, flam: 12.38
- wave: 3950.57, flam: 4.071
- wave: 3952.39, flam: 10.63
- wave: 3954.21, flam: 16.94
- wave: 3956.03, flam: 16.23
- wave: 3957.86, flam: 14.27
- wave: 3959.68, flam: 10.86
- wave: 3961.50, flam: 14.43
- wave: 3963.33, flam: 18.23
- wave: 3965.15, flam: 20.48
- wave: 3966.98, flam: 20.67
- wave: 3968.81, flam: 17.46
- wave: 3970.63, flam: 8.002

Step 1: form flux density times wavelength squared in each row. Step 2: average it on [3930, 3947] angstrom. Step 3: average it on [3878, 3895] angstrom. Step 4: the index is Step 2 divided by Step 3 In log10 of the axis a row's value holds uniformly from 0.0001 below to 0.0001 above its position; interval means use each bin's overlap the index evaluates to 1.13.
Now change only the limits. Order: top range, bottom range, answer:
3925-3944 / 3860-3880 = 1.45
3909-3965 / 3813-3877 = 1.05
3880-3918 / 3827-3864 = 0.87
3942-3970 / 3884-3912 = 1.14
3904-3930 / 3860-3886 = 1.17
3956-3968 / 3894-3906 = 1.30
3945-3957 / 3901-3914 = 1.03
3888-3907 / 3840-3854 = 0.96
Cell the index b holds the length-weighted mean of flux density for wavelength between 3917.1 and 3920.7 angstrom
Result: 13.4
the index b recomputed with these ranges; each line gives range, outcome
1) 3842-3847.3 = 14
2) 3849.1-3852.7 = 14.3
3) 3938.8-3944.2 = 11.9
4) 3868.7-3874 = 10.8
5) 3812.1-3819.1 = 14.9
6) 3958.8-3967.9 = 17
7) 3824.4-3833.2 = 13.1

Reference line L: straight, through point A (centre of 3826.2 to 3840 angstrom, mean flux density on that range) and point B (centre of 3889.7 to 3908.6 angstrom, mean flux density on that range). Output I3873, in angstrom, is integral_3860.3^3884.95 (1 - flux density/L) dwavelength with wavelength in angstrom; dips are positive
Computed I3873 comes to 5.5 angstrom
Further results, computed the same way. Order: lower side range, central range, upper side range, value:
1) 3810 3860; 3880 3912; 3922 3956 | 2.62 angstrom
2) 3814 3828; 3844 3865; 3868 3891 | -4.40 angstrom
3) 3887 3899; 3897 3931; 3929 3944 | 3.27 angstrom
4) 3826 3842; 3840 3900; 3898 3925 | 1.98 angstrom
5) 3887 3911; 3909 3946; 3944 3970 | 1.20 angstrom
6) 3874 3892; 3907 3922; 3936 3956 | 1.05 angstrom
